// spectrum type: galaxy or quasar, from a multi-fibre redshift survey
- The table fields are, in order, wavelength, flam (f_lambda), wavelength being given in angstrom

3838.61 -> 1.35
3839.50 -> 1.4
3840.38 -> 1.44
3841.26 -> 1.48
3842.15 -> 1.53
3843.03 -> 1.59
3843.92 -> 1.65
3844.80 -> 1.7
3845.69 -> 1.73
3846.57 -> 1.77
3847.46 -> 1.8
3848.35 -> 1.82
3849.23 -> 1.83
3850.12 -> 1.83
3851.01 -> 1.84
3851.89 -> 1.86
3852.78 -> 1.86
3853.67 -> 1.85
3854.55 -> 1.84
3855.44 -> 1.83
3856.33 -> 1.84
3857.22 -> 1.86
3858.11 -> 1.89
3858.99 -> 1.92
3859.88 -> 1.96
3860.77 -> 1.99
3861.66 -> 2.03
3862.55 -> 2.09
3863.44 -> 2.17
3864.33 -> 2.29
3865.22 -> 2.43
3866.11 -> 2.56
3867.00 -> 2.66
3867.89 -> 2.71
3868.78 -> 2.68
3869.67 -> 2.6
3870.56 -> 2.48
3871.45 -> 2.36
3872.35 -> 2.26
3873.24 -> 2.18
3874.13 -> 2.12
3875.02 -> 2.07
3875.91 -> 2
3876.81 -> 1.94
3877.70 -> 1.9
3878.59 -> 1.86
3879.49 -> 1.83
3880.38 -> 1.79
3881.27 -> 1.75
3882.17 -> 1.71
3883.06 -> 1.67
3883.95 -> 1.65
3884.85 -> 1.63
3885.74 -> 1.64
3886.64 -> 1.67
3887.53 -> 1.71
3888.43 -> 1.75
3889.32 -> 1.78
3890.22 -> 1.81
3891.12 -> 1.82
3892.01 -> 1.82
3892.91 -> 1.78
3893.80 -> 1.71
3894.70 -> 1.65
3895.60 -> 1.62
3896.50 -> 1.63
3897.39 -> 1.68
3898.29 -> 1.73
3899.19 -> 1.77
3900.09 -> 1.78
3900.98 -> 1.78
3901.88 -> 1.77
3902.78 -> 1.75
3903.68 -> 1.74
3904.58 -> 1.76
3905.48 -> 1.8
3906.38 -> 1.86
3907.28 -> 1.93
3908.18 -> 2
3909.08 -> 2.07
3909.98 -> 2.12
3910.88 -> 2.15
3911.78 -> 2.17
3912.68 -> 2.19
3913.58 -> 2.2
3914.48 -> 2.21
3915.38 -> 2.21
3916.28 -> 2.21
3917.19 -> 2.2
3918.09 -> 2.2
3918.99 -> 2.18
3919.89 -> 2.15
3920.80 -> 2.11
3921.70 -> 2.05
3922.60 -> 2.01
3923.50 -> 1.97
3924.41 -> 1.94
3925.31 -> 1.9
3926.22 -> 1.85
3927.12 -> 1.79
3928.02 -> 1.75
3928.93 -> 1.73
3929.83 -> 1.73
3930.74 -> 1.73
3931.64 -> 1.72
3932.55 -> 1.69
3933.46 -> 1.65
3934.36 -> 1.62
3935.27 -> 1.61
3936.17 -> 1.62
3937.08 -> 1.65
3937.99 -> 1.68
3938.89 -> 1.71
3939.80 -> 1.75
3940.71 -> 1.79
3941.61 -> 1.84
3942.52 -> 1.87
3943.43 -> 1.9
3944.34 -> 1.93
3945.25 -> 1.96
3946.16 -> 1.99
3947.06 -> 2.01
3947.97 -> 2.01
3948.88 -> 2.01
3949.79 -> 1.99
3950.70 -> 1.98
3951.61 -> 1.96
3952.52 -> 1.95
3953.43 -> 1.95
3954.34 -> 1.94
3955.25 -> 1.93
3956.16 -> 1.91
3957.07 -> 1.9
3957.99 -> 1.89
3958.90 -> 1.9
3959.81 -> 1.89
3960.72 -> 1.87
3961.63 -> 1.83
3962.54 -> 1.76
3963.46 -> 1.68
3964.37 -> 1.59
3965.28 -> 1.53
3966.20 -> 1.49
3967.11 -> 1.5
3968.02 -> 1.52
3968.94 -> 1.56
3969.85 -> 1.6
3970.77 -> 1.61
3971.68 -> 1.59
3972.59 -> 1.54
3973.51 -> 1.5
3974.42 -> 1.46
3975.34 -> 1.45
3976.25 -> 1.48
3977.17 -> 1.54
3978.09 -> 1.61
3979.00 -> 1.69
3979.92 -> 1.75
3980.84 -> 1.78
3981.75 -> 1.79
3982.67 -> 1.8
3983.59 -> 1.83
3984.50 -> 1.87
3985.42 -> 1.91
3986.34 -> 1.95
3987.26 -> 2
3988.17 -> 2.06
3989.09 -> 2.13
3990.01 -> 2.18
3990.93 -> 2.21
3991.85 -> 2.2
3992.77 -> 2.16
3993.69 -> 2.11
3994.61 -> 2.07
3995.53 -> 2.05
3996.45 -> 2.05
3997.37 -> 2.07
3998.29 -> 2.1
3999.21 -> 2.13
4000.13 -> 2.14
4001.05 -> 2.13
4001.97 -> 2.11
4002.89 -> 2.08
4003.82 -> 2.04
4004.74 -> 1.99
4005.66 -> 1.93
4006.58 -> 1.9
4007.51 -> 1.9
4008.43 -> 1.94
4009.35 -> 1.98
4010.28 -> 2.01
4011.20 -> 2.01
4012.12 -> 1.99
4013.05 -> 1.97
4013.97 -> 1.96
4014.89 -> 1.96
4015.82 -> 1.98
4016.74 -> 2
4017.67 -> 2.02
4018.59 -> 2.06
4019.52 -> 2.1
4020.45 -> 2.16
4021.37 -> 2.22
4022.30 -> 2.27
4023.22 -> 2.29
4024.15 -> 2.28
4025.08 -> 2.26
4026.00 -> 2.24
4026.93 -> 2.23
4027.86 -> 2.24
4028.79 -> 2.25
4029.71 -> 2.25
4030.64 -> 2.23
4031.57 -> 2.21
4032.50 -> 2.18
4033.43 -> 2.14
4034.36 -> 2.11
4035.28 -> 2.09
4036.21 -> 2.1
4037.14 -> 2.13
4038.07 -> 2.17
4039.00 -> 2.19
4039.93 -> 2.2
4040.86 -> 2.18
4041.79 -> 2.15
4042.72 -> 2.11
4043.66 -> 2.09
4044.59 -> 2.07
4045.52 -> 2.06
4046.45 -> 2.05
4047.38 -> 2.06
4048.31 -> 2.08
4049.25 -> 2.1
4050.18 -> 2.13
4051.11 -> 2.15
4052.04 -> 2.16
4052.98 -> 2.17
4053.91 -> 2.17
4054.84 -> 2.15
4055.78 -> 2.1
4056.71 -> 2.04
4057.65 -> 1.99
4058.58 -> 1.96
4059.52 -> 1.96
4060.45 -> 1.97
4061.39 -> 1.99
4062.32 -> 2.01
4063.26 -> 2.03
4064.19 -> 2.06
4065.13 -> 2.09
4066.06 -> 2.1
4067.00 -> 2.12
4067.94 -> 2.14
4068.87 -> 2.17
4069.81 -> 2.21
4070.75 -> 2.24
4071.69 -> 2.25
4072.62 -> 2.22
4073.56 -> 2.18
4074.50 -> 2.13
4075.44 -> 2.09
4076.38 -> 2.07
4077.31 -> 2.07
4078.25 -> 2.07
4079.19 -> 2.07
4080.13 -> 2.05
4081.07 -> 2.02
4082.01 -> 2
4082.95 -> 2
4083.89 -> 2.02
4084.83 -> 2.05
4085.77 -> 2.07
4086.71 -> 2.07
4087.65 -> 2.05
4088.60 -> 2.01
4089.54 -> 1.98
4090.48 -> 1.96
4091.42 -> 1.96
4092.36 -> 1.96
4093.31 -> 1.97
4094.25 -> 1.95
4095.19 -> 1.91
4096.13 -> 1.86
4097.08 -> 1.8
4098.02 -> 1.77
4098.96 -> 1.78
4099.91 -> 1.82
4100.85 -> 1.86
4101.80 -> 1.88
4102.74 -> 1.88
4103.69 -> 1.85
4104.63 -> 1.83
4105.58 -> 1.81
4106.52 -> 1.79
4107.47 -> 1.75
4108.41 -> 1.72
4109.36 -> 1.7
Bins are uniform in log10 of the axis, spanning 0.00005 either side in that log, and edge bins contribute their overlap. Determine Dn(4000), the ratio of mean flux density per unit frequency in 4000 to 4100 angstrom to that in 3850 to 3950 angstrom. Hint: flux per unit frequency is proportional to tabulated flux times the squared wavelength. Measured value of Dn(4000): 1.2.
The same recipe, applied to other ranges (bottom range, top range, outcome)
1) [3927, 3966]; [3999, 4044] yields 1.21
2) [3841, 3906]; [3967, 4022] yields 1.07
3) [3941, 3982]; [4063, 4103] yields 1.22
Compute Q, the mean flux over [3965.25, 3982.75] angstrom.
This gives 1.59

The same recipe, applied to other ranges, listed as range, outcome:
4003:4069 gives 2.1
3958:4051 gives 1.97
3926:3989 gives 1.77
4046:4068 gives 2.07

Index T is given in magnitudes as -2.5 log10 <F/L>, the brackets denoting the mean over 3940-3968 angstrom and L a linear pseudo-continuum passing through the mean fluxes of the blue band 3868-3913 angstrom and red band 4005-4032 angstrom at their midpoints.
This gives 0.083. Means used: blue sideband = 1.9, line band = 1.85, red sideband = 2.1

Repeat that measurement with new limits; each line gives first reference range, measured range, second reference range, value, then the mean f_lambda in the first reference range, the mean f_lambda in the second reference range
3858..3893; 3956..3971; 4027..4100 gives 0.201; 2.03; 2.08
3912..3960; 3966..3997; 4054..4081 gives 0.103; 1.92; 2.09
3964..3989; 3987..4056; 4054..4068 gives -0.131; 1.67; 2.05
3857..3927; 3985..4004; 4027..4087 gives -0.014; 1.98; 2.11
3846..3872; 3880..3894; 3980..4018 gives 0.196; 2.09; 2.01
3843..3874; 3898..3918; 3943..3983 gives -0.035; 2.06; 1.76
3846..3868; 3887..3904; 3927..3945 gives 0.082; 2.01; 1.74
